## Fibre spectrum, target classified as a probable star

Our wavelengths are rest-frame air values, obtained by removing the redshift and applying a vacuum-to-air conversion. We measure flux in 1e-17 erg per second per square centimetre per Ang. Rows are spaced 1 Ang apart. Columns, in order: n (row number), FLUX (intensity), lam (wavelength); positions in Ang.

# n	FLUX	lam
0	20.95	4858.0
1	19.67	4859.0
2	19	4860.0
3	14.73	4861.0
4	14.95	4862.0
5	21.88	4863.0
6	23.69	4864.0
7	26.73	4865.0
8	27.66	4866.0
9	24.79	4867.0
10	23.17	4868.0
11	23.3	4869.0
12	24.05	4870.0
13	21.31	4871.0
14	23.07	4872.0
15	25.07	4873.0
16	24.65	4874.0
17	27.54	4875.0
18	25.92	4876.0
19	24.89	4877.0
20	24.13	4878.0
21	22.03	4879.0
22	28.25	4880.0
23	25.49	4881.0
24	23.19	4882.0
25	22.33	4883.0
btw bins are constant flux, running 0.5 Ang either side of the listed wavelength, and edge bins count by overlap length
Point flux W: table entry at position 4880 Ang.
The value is 28.25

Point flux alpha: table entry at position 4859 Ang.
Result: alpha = 19.67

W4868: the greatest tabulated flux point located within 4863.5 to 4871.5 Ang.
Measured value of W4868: 27.66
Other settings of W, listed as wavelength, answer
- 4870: 24.05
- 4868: 23.17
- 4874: 24.65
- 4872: 23.07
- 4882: 23.19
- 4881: 25.49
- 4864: 23.69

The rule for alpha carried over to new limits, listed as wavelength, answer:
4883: 22.33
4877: 24.89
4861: 14.73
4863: 21.88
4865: 26.73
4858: 20.95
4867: 24.79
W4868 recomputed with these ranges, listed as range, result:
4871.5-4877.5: 27.54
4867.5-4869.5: 23.3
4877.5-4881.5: 28.25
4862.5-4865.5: 26.73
